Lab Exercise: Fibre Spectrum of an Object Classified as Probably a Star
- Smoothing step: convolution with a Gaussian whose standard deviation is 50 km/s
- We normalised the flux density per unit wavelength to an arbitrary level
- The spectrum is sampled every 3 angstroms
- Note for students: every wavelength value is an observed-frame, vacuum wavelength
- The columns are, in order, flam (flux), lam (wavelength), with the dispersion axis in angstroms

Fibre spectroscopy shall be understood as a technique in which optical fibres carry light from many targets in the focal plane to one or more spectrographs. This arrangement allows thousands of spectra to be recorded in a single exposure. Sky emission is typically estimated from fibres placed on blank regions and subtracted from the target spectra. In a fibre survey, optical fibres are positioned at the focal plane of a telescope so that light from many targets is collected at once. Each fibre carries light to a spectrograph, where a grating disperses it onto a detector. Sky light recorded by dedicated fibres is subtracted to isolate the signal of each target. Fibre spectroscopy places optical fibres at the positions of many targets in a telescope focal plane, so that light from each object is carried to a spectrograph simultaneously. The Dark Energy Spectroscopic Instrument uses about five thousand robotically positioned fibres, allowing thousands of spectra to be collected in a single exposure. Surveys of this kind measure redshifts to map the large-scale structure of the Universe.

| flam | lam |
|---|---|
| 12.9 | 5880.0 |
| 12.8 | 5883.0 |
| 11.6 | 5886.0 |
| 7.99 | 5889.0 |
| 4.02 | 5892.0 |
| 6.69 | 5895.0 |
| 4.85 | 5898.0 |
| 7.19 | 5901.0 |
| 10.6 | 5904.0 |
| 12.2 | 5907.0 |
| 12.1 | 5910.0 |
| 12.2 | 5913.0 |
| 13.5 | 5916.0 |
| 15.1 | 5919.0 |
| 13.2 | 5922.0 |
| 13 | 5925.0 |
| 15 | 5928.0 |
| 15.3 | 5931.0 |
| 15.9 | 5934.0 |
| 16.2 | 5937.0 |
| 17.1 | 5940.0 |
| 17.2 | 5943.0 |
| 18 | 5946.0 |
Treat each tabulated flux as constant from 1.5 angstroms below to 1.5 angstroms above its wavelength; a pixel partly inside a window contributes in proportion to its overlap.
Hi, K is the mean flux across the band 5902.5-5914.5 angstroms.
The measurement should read 11.8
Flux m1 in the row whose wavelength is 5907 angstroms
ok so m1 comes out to 12.2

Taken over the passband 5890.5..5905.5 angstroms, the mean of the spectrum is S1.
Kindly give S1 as 6.67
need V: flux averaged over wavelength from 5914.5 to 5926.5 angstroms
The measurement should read 13.7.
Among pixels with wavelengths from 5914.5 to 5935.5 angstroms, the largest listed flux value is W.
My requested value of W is 15.9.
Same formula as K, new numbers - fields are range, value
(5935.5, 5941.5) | 16.7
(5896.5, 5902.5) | 6.02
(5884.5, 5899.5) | 7.03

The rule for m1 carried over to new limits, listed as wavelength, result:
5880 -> 12.9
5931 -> 15.3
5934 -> 15.9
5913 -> 12.2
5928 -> 15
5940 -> 17.1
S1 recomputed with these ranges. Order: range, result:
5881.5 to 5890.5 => 10.8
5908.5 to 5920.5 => 13.2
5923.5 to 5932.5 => 14.4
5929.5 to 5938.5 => 15.8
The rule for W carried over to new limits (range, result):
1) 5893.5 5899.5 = 6.69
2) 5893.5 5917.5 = 13.5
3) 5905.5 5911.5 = 12.2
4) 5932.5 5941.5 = 17.1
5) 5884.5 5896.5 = 11.6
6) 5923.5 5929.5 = 15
